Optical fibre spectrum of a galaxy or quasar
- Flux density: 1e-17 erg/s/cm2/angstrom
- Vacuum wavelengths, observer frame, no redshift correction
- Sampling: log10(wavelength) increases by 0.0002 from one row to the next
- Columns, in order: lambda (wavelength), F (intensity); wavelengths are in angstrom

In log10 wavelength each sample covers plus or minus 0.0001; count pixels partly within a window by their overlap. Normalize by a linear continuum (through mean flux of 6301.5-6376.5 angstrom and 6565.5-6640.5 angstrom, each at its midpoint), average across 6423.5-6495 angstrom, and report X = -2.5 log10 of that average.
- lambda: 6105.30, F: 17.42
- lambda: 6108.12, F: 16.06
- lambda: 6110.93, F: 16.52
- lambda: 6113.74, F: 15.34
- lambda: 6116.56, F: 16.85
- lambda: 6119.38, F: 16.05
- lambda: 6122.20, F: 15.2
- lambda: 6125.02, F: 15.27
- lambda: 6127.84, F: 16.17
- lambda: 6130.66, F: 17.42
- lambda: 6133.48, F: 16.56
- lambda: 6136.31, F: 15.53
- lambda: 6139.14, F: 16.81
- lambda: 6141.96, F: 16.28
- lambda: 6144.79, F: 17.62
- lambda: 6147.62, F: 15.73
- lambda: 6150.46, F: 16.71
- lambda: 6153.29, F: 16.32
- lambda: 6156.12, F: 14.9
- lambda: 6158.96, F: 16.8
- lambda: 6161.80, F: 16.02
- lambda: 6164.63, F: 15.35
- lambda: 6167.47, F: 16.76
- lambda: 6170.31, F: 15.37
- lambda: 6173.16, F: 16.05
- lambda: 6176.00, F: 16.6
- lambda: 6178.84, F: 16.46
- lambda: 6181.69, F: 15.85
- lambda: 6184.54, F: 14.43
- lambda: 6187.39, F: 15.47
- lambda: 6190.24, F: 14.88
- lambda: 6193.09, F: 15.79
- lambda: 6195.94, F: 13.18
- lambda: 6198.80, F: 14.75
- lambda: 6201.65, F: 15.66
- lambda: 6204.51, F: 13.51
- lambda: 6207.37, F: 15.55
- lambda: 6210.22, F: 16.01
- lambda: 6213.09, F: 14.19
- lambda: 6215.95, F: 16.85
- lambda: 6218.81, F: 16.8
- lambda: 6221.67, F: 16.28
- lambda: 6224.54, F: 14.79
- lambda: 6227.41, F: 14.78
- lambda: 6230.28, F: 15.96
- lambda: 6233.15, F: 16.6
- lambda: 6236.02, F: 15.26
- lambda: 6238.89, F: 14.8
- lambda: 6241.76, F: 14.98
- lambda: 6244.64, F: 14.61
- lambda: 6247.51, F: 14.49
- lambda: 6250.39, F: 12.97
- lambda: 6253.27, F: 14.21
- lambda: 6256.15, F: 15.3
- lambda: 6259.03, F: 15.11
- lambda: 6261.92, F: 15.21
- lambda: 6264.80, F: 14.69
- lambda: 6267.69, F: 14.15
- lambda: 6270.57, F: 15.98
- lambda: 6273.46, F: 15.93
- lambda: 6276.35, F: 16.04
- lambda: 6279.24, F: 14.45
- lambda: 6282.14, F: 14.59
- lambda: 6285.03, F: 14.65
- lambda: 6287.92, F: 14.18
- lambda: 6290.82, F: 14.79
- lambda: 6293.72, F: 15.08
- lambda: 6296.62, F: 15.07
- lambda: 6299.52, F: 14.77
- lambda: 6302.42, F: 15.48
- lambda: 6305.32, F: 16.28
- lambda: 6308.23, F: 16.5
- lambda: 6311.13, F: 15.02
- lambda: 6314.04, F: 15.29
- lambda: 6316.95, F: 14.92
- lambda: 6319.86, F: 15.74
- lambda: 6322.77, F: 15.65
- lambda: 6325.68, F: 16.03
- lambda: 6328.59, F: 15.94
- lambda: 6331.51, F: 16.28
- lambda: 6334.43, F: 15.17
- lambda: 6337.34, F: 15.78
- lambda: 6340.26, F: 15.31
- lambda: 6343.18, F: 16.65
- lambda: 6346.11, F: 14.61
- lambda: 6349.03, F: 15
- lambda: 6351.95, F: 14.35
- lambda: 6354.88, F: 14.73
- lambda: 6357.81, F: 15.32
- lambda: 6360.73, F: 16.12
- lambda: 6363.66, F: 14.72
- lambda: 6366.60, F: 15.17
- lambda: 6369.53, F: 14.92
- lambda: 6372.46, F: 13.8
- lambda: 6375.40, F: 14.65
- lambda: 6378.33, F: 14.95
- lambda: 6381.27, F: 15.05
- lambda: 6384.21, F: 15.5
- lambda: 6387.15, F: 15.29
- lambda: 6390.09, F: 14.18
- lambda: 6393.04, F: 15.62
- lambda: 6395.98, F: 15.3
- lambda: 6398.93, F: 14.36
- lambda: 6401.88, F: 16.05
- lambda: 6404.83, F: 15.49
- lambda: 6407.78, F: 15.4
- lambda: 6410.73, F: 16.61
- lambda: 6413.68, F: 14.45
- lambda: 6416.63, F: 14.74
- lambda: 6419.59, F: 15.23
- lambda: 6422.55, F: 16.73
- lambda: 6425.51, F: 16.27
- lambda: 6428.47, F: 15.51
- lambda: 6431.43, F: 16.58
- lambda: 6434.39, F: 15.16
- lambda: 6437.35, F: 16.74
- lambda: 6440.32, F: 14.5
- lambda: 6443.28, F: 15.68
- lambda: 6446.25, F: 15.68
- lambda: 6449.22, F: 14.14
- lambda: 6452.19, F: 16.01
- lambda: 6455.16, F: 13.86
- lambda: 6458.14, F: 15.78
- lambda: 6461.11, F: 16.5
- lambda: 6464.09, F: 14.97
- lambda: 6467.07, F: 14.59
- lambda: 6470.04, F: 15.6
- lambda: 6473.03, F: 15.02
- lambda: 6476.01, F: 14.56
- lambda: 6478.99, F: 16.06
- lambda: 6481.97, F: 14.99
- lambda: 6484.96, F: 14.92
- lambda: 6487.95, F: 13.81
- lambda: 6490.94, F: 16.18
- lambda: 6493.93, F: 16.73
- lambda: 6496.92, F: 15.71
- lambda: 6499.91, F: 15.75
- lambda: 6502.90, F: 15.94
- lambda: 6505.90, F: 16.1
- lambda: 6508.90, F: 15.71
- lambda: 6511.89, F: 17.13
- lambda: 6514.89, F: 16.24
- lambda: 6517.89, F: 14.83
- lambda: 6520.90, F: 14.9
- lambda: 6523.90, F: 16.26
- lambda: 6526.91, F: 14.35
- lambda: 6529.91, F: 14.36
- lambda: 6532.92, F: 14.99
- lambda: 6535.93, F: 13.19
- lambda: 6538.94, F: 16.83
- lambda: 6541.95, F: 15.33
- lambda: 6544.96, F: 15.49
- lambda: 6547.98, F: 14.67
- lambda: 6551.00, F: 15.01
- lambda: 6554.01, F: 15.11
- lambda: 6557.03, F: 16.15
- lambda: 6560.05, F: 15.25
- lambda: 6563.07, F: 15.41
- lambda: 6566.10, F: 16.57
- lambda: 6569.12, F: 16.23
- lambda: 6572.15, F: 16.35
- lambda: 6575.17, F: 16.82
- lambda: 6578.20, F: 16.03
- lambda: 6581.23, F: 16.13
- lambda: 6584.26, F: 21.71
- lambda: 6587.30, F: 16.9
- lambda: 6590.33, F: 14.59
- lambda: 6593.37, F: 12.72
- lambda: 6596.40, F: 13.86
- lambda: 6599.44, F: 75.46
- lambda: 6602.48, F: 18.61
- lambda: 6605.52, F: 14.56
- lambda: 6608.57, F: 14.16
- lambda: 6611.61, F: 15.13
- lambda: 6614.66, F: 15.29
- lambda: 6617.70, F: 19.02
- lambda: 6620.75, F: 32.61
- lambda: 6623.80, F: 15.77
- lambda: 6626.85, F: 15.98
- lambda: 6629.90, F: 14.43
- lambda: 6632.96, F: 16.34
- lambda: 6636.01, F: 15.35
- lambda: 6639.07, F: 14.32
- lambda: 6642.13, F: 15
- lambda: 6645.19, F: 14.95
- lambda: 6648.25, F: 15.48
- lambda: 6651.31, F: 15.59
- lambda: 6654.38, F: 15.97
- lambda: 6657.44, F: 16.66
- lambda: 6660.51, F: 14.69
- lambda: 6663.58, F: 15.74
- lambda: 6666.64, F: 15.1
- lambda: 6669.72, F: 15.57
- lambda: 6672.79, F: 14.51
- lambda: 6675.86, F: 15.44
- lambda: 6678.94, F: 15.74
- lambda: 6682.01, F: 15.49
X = 0.11 mag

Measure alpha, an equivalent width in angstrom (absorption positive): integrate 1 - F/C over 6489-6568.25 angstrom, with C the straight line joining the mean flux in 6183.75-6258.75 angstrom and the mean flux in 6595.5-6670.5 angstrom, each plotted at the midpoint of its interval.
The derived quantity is 9.9 angstrom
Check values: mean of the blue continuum 15.1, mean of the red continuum 18.7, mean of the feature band 15.5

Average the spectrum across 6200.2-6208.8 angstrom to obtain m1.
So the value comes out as 14.9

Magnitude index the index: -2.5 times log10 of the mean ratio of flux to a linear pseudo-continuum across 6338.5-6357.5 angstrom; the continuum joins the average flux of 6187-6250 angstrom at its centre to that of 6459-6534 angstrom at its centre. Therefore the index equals 0.01 mag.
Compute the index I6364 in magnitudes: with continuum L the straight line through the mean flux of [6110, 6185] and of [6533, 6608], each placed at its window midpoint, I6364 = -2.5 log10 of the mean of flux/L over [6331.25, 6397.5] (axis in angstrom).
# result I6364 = 0.138 mag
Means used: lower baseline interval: 16.1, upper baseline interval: 18.2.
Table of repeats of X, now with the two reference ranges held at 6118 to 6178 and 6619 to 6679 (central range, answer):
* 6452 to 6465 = 0.06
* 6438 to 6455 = 0.07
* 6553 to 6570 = 0.03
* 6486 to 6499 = 0.04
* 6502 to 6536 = 0.06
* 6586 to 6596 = 0.12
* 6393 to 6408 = 0.06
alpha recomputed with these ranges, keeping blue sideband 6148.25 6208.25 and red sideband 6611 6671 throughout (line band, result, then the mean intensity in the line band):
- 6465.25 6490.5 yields 1.8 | 15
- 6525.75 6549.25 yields 2.0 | 14.9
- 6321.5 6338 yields 0.0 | 15.8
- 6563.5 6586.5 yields -1.0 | 17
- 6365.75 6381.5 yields 1.2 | 14.7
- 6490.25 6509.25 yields 0.2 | 16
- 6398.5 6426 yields 0.8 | 15.5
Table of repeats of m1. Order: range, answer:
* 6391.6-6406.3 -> 15.4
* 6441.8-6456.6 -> 15.1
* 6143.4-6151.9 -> 16.7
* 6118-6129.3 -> 15.7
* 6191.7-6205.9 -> 14.6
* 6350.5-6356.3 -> 14.5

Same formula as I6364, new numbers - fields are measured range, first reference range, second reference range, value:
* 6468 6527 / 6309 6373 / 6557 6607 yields 0.17 mag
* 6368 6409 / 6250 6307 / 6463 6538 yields 0.01 mag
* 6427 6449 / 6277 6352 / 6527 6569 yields -0.02 mag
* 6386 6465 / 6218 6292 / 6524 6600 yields 0.06 mag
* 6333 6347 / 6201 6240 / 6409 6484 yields -0.01 mag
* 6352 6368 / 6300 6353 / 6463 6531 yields 0.03 mag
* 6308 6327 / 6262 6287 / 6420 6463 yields -0.02 mag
